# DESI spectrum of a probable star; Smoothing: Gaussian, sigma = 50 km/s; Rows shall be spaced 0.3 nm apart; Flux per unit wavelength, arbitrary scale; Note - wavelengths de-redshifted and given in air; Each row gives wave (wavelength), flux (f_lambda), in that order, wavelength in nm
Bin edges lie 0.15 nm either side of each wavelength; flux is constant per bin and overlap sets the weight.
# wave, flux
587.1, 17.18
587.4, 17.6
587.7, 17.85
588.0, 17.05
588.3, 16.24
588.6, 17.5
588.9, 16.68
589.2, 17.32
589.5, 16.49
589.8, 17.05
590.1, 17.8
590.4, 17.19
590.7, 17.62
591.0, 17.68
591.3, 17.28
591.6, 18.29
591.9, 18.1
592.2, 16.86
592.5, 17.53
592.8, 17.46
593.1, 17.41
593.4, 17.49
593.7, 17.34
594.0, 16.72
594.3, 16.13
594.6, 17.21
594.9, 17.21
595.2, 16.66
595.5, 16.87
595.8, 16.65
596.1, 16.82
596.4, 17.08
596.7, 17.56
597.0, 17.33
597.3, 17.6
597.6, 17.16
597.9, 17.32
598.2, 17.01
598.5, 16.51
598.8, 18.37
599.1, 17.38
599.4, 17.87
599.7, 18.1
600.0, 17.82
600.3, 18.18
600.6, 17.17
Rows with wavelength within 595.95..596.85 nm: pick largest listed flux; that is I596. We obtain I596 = 17.56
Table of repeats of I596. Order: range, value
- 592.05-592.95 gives 17.53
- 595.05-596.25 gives 16.87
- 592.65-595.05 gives 17.49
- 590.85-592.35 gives 18.29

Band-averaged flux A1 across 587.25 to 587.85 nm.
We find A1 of 17.7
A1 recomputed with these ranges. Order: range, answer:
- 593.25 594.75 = 17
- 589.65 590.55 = 17.3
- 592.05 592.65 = 17.2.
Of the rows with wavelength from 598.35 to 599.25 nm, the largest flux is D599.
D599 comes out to 18.37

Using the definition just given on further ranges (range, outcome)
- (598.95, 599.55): 17.87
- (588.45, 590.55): 17.8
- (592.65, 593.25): 17.46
